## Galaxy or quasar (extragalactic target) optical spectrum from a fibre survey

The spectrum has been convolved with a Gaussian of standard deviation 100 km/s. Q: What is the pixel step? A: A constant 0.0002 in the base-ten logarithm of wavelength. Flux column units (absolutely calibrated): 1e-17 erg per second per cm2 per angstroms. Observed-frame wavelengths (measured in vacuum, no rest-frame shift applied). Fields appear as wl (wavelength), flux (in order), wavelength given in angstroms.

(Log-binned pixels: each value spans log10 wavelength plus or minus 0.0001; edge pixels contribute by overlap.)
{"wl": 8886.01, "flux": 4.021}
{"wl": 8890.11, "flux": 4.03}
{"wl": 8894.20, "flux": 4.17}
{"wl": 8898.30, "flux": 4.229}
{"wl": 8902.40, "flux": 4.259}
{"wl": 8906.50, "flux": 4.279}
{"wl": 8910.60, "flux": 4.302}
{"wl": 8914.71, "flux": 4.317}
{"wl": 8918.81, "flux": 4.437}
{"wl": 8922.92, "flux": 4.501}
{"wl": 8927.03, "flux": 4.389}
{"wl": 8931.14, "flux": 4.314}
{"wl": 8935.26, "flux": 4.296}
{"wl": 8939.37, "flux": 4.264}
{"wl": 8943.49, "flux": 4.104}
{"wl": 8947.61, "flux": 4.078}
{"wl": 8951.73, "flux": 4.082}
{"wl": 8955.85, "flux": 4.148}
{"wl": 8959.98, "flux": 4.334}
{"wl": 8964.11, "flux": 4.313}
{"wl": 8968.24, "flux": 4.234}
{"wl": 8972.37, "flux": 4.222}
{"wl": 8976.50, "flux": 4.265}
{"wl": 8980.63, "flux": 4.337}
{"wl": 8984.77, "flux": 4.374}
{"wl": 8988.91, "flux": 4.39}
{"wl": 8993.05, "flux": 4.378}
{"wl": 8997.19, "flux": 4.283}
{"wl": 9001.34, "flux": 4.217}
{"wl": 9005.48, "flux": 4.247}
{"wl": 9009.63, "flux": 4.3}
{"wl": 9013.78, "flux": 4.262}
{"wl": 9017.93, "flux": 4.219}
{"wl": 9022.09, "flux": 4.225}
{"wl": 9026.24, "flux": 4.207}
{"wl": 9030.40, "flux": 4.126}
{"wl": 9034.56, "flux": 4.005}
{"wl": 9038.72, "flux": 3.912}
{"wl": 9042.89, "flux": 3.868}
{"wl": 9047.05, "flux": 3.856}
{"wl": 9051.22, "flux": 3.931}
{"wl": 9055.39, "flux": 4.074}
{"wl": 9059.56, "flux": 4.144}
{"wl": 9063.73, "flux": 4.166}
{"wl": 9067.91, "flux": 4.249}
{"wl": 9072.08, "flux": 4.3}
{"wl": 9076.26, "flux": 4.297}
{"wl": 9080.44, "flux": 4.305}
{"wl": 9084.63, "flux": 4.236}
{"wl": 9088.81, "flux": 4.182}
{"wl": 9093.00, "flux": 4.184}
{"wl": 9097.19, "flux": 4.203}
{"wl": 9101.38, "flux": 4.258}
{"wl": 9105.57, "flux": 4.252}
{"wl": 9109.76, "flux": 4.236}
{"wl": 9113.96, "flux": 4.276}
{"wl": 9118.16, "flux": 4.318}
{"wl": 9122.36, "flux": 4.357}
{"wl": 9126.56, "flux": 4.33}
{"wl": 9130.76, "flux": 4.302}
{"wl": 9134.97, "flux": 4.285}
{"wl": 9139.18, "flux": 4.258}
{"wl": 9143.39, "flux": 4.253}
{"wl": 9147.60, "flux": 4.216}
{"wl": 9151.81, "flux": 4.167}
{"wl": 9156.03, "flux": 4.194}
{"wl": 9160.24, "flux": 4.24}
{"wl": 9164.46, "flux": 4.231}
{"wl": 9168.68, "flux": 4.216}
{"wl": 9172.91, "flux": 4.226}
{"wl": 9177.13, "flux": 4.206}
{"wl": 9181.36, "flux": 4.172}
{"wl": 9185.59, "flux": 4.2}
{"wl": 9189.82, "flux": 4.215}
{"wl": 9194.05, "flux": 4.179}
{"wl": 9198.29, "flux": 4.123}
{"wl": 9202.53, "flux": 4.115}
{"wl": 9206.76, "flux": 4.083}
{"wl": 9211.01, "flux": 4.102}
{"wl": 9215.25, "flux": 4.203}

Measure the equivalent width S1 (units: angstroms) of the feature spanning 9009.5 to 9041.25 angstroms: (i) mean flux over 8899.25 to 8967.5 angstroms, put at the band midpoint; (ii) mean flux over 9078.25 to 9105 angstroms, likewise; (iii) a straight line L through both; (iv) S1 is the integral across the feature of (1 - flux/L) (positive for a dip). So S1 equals 0.8 angstroms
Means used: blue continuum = 4.27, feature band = 4.14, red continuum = 4.23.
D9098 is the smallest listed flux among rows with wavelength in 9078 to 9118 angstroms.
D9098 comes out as 4.182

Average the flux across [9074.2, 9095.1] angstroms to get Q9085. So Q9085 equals 4.24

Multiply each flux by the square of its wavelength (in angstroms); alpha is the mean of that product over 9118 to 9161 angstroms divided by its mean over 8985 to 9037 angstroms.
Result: 1.03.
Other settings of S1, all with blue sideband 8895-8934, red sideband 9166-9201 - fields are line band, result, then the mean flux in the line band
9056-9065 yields 0.2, 4.14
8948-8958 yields 0.5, 4.11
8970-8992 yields -0.1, 4.32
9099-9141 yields -0.6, 4.29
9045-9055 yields 0.8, 3.92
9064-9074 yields 0.0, 4.26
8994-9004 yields 0.1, 4.27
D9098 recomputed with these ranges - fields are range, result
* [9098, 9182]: 4.167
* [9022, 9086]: 3.856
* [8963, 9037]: 4.005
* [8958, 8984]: 4.222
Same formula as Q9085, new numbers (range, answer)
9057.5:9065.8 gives 4.16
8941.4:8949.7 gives 4.09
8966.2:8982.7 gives 4.27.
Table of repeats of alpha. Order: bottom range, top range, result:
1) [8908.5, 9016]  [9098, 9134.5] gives 1.04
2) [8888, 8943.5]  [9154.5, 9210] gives 1.04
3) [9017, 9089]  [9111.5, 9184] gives 1.05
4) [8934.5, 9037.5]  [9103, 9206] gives 1.04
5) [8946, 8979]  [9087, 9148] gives 1.05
